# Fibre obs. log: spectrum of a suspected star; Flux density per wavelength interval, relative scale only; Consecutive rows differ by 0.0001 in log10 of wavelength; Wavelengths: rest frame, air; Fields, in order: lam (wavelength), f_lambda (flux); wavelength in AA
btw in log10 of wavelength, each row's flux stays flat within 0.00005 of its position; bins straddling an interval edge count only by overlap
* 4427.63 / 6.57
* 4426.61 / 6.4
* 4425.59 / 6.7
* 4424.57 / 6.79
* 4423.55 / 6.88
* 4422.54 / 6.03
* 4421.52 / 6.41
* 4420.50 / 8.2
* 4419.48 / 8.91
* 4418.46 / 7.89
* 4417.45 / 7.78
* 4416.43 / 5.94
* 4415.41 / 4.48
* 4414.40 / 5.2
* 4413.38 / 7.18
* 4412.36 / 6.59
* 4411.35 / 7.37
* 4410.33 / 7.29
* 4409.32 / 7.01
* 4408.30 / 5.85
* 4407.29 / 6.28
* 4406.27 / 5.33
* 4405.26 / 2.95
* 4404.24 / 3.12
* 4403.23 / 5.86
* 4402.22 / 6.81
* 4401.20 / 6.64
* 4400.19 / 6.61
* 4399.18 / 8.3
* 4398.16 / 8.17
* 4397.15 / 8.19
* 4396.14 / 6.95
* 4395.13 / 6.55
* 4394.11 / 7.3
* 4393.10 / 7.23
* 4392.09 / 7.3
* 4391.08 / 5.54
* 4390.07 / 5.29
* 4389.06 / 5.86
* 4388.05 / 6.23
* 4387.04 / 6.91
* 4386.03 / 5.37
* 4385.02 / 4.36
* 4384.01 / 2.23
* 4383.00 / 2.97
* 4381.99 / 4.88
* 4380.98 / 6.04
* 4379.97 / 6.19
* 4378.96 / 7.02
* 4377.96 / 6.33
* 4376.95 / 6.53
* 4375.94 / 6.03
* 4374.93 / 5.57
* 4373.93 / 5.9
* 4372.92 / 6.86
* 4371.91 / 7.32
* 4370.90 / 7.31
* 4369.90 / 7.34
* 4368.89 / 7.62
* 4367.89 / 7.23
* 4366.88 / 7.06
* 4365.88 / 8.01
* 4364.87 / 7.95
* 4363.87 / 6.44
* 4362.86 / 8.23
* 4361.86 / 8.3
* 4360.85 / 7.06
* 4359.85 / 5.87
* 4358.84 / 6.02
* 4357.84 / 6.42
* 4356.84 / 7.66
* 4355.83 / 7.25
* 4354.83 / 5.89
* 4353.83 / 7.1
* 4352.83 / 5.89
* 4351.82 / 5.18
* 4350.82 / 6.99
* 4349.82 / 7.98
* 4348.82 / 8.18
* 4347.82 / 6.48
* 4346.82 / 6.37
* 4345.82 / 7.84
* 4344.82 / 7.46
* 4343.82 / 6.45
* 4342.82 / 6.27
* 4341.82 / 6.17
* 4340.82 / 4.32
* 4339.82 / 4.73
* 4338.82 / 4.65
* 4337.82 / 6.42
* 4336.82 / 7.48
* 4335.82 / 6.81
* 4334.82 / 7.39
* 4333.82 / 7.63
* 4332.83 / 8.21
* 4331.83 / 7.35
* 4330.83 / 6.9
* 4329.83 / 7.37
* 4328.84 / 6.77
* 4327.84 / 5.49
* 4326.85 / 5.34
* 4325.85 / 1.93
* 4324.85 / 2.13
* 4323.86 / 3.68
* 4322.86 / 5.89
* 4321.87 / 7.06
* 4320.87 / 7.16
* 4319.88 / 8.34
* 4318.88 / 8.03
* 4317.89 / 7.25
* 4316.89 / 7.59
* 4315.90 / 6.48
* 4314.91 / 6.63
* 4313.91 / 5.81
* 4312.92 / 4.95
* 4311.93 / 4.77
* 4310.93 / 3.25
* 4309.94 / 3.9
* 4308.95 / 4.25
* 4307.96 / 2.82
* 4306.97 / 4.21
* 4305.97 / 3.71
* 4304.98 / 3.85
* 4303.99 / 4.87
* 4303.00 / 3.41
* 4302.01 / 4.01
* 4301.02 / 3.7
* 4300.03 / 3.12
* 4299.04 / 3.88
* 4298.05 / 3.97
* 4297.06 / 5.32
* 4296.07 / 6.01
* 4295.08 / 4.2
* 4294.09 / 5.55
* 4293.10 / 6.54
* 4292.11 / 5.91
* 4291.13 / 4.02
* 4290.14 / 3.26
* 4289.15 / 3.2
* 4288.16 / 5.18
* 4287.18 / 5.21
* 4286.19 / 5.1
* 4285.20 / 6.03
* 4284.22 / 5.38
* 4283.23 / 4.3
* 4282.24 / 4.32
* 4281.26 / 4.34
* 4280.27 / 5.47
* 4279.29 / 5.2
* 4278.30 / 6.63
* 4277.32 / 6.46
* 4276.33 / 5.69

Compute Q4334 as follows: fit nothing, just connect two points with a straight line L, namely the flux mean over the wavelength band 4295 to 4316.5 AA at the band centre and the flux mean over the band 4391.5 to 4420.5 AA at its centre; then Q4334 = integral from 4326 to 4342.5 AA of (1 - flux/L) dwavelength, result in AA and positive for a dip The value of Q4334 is -4.2 AA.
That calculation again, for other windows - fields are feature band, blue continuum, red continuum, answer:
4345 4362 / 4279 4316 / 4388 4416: -4.0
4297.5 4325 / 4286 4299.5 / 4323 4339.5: 2.1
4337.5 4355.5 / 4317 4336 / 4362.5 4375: 1.1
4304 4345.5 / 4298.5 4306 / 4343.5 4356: -4.2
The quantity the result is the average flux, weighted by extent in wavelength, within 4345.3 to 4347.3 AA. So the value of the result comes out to 7.12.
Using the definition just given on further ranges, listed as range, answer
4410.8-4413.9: 7.03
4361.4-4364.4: 7.66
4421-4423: 6.22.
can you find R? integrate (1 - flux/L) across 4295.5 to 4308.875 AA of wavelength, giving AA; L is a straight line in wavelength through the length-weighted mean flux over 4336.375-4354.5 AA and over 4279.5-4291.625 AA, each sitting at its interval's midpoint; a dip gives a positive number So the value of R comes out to 2.8 AA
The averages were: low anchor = 4.67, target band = 4.07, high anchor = 6.43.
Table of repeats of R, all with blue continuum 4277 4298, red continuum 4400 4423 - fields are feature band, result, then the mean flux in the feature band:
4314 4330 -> -1.79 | 6.04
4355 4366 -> -2.47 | 7.13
